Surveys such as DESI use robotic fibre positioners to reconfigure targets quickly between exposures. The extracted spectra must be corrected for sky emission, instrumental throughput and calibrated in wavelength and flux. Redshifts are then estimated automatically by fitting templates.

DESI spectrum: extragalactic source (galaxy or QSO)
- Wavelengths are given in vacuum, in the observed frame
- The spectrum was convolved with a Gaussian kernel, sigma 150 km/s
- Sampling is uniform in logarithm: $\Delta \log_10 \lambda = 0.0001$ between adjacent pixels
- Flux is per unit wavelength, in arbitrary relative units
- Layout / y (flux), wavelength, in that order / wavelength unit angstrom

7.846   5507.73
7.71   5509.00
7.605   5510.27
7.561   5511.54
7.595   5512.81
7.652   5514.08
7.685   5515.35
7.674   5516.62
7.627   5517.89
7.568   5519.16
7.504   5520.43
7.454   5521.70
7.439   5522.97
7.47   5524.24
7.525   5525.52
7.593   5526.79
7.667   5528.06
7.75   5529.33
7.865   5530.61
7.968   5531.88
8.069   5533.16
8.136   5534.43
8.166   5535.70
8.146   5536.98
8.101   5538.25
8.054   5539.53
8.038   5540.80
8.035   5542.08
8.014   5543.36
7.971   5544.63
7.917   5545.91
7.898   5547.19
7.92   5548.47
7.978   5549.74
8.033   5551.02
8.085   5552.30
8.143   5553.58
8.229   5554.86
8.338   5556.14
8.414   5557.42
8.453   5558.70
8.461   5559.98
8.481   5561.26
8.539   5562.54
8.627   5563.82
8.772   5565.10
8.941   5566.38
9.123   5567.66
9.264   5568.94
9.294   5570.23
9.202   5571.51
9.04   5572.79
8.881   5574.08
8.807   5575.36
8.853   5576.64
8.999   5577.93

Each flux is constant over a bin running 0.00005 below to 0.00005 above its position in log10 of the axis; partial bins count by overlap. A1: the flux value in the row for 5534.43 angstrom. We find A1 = 8.136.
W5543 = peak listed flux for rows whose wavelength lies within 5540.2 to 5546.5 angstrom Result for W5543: 8.038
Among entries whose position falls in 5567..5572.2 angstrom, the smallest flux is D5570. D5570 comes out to 9.123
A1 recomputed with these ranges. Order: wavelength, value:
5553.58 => 8.143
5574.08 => 8.881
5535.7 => 8.166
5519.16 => 7.568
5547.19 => 7.898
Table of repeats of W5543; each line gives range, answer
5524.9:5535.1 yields 8.136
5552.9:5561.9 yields 8.481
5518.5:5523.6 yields 7.568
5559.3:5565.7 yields 8.772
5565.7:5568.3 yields 9.123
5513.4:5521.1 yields 7.685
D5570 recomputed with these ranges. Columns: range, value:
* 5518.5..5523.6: 7.439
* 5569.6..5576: 8.807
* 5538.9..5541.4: 8.038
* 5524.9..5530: 7.525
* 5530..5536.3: 7.865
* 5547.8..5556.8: 7.92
